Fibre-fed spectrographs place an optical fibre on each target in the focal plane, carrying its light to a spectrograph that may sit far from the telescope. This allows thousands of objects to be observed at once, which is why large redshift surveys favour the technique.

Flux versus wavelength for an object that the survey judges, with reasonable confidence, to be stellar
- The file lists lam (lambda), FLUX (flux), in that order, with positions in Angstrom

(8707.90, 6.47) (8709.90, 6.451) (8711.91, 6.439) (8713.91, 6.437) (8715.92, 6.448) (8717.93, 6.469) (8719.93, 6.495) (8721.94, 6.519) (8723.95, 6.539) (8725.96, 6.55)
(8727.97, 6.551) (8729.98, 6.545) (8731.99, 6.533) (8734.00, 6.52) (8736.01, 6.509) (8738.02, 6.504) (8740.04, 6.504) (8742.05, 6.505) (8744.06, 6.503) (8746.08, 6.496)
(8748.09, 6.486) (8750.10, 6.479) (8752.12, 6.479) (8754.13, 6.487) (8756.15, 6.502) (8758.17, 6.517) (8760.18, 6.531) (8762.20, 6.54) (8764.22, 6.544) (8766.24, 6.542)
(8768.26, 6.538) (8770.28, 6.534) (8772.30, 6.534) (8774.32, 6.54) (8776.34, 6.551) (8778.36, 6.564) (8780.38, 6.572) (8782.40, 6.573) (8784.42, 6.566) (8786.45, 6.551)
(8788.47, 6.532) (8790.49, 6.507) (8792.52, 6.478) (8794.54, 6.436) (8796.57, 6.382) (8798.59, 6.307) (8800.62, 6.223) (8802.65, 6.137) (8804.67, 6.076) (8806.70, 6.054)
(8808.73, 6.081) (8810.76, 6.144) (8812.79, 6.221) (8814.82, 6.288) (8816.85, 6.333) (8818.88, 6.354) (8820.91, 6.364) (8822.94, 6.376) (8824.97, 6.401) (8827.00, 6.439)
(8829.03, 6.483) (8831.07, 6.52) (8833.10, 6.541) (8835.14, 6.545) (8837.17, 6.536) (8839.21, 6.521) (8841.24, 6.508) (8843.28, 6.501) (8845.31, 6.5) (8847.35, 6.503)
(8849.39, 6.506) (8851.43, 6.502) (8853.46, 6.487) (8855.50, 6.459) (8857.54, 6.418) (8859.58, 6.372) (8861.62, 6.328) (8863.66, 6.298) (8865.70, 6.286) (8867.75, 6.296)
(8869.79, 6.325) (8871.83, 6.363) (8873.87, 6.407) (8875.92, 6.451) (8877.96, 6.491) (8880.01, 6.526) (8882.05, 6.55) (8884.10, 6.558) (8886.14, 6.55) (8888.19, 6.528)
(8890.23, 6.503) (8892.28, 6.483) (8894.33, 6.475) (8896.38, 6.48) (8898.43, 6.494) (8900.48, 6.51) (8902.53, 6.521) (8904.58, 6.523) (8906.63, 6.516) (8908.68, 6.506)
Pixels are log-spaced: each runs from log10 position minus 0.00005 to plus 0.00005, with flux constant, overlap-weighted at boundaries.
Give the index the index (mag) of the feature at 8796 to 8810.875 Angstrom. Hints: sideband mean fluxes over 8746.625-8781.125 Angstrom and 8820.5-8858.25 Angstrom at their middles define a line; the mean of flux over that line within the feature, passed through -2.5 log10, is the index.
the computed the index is 0.06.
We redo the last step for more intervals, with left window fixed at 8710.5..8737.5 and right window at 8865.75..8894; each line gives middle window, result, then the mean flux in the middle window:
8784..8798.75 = 0.00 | 6.48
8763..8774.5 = -0.01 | 6.54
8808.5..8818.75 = 0.04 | 6.23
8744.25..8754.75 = 0.00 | 6.49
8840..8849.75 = -0.01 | 6.51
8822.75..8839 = 0.00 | 6.49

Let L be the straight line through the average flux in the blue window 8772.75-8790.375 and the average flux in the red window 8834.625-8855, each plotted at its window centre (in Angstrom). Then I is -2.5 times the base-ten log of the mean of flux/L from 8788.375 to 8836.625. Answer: 0.03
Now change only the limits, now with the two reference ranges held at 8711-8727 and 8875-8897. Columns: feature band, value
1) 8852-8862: 0.01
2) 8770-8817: 0.02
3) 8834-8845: 0.00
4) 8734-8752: 0.00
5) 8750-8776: 0.00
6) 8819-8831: 0.01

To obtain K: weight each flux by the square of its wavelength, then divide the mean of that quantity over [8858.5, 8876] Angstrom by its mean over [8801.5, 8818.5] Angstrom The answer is 1.0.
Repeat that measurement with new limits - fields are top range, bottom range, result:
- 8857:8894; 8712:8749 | 1.02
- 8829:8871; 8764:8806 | 1.01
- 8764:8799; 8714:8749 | 1.01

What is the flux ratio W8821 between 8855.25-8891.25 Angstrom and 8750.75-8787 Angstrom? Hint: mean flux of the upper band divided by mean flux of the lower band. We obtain 1.0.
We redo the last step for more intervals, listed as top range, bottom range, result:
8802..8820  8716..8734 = 0.95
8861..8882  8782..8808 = 1.00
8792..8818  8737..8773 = 0.96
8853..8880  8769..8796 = 0.98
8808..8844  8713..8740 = 0.98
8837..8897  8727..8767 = 0.99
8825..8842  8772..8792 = 0.99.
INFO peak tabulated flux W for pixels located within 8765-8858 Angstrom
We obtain 6.573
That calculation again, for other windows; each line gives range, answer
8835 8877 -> 6.545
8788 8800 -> 6.532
